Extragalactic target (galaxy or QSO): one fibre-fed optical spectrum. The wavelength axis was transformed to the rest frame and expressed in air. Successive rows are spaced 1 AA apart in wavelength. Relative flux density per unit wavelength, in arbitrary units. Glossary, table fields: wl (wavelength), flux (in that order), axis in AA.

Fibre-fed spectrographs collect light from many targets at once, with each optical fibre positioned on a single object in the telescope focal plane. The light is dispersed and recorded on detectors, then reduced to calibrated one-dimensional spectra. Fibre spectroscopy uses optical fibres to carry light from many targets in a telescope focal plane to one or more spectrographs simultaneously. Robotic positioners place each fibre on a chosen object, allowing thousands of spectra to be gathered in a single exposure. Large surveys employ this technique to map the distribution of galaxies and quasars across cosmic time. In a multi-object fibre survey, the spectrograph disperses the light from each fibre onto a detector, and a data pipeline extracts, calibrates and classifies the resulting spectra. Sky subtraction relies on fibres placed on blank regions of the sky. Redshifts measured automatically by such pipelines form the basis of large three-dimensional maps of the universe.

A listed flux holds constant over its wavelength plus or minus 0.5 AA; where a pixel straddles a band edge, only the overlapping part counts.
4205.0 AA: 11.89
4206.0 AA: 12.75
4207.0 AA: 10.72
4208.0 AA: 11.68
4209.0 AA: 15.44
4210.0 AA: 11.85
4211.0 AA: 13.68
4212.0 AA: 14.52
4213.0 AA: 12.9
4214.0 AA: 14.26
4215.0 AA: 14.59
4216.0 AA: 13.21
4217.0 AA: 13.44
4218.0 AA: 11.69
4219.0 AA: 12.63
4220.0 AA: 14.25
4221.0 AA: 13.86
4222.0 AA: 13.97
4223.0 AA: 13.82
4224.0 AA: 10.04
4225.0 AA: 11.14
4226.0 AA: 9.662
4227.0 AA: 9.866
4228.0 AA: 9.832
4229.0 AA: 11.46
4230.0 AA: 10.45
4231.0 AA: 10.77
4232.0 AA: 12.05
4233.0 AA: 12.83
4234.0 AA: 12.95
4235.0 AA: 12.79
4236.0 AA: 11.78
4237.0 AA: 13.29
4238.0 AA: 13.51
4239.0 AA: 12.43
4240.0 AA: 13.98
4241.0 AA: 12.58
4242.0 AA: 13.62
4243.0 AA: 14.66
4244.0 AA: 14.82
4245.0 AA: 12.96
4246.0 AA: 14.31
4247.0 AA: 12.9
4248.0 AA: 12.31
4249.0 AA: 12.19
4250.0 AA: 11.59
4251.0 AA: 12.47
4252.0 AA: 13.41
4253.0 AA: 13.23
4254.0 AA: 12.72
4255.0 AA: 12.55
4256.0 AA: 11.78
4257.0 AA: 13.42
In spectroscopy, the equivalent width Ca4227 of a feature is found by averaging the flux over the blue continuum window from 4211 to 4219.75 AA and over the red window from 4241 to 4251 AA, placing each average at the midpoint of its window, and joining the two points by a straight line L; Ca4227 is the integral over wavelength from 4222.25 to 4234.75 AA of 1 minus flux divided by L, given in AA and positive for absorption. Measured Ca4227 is 1.9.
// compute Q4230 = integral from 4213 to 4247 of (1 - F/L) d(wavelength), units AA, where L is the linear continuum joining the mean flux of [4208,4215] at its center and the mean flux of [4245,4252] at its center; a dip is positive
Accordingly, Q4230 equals 1.4 AA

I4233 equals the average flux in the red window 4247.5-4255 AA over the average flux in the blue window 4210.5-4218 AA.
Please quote 0.92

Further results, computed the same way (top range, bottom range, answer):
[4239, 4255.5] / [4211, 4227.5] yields 1.03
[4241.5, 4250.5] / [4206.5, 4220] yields 1.01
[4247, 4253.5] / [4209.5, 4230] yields 1.01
